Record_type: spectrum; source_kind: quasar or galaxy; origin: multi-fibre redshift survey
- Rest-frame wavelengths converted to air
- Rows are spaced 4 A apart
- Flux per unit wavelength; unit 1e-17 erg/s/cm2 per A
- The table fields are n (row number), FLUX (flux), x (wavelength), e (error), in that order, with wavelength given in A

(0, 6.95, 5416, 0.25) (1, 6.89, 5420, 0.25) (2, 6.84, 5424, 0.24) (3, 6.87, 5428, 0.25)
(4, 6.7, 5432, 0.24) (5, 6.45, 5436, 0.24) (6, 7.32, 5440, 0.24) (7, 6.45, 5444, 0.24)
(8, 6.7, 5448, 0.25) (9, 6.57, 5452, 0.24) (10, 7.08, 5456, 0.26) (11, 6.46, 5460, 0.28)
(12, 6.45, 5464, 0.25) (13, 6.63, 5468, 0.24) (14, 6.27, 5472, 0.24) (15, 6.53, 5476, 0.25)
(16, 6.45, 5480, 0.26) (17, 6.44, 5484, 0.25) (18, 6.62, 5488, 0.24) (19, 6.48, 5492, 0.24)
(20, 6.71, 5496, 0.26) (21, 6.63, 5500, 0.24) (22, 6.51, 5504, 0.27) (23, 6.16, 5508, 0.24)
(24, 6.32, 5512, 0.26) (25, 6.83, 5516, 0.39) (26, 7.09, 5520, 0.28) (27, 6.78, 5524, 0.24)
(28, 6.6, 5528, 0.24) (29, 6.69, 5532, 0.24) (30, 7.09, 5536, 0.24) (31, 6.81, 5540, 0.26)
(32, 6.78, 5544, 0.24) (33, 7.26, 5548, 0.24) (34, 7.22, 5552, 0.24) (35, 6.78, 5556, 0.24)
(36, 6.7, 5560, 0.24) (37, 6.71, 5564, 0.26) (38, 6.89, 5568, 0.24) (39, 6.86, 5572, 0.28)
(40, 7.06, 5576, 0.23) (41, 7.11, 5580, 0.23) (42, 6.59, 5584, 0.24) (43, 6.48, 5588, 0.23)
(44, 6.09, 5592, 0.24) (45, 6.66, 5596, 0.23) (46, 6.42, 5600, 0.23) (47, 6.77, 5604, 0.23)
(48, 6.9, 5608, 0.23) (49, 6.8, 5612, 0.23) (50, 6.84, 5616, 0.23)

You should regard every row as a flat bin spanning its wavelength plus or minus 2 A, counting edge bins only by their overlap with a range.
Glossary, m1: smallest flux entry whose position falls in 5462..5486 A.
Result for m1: 6.27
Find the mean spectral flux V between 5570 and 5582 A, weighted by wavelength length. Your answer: 7.01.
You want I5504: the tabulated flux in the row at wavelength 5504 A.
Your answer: 6.51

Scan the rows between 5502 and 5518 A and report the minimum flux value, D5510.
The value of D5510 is 6.16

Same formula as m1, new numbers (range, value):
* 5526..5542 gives 6.6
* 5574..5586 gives 6.59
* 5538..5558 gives 6.78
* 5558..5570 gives 6.7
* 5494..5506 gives 6.51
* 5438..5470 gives 6.45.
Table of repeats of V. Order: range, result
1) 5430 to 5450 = 6.72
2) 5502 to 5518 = 6.46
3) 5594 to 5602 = 6.54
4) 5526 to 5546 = 6.79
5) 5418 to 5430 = 6.87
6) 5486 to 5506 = 6.59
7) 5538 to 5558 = 6.97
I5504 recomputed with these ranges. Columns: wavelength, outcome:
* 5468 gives 6.63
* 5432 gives 6.7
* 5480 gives 6.45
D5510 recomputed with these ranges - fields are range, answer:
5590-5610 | 6.09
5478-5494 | 6.44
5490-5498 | 6.48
